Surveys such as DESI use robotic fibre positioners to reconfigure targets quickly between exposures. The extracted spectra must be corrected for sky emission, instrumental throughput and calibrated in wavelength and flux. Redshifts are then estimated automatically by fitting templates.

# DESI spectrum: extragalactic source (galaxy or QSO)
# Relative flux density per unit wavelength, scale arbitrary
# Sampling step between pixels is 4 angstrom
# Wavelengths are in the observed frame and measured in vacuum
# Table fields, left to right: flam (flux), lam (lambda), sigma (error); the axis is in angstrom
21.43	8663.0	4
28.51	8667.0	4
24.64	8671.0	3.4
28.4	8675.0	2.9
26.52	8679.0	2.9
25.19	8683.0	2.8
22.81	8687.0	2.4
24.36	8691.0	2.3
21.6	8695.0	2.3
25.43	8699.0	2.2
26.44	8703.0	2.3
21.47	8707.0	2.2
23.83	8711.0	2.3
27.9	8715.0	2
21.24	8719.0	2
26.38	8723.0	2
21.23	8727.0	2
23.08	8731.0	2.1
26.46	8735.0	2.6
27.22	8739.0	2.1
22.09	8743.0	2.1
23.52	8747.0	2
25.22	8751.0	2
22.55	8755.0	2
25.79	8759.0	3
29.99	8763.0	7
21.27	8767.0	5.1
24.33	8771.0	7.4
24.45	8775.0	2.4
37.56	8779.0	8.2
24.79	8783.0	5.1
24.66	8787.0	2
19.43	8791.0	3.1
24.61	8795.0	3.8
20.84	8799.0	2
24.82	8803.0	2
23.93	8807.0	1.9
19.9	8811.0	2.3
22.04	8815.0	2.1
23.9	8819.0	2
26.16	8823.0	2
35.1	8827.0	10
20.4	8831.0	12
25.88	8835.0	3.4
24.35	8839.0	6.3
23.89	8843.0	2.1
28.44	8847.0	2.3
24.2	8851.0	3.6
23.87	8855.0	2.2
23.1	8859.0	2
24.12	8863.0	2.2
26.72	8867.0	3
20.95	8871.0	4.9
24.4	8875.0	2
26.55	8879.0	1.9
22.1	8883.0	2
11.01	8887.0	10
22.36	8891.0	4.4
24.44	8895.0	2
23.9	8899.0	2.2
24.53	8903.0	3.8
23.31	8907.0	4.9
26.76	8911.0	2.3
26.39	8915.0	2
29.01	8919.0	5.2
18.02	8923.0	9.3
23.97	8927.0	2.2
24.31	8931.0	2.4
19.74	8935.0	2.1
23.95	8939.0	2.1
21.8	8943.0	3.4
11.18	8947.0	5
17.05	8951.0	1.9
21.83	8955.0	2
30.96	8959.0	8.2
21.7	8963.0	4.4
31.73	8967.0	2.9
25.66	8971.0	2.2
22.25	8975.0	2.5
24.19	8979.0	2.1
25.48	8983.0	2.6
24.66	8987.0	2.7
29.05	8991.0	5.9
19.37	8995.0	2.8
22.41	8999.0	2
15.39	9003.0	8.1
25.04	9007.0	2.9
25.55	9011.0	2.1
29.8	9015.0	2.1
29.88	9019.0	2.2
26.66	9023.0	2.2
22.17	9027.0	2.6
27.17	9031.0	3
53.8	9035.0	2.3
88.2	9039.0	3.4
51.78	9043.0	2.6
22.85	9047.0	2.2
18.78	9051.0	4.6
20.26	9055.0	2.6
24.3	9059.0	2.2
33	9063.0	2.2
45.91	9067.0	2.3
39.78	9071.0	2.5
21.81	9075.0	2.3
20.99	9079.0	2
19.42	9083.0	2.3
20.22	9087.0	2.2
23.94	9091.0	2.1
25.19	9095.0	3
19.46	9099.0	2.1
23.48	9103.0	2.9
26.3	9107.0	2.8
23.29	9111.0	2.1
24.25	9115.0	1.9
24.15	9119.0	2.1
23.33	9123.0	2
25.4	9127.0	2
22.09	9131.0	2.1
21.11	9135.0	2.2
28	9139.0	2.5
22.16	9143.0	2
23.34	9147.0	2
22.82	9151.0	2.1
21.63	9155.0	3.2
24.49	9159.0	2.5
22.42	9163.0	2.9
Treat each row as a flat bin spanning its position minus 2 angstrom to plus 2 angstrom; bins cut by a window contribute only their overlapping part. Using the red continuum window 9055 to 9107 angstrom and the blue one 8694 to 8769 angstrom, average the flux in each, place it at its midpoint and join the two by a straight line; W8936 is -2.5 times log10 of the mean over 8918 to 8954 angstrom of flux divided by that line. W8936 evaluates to 0.22 mag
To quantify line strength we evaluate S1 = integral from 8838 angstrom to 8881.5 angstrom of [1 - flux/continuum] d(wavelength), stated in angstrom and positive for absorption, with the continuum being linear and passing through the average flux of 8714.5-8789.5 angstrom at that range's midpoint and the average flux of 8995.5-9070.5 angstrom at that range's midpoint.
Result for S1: 5.2 angstrom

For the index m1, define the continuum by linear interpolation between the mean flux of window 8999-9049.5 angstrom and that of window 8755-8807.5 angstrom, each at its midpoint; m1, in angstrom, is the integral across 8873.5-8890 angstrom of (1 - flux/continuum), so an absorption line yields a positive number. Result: 4.5 angstrom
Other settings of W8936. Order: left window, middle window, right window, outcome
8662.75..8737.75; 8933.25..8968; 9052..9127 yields 0.15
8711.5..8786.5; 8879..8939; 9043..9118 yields 0.11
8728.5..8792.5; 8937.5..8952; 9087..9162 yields 0.30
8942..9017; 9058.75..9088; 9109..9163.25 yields -0.22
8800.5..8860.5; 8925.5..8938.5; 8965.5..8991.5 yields 0.12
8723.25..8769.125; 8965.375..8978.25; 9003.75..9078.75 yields 0.19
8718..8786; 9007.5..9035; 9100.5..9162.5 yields -0.19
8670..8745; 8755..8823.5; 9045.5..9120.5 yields 0.01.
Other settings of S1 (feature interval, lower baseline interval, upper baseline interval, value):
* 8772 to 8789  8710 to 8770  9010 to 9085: -1.4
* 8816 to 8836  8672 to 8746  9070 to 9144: -1.5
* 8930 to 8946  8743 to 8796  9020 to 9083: 4.6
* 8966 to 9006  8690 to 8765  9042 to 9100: 3.7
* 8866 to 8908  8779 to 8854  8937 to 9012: 2.3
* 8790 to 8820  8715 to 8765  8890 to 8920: 2.8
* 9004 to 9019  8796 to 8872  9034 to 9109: 1.6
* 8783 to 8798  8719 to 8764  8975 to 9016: 0.9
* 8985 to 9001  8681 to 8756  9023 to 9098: 3.4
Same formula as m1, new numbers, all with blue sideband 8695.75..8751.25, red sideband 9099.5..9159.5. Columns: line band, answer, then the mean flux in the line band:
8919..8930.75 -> 0.5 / 22.9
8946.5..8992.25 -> -0.5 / 24.1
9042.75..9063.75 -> -2.3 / 26.3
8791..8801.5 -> 0.9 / 22.2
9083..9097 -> 0.6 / 22.6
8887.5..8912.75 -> 0.6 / 23.4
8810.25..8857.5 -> -1.7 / 25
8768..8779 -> -1.0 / 26.5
